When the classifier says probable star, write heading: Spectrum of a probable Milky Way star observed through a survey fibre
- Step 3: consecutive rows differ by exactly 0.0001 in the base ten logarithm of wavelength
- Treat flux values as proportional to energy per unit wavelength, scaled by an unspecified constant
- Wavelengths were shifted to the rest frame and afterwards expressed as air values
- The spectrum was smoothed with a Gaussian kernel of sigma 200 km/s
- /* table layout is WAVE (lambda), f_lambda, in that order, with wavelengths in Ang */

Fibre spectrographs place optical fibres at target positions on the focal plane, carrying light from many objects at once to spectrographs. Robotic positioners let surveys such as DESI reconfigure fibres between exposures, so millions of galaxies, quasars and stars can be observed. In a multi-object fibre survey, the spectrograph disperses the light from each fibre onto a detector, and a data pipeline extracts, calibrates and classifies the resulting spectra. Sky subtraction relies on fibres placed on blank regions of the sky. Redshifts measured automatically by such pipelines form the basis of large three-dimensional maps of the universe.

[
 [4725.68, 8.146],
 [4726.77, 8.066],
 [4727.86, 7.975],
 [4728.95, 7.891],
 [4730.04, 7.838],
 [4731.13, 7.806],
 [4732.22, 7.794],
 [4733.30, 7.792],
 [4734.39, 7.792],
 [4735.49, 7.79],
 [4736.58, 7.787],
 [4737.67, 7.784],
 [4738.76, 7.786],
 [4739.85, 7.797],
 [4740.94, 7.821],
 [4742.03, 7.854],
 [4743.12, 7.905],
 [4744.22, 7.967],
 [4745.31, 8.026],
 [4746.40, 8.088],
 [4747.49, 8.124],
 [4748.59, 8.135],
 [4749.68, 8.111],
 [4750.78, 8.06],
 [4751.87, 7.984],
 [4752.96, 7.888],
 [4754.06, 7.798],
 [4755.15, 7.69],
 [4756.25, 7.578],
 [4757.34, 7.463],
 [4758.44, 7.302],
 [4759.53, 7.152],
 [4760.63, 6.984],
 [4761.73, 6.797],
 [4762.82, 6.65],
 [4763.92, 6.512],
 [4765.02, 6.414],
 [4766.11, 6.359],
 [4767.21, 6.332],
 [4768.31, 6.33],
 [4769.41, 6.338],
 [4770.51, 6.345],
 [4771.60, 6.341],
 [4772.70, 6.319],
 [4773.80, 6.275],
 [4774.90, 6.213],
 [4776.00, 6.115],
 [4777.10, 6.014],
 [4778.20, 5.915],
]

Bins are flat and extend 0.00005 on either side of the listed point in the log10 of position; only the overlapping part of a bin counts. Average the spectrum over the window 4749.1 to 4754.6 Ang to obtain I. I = 7.97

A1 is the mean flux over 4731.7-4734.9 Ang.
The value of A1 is 7.82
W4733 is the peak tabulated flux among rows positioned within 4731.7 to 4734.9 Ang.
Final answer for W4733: 7.794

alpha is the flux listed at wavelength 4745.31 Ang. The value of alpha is 8.026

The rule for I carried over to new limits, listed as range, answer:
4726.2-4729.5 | 7.97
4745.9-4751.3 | 8.09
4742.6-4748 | 8.02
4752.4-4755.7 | 7.8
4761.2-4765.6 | 6.6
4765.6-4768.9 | 6.33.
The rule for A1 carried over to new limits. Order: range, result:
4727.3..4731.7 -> 7.87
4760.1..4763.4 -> 6.81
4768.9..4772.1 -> 6.36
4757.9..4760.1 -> 7.23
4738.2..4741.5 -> 7.81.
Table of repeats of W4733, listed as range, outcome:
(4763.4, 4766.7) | 6.512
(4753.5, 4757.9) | 7.798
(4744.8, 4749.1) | 8.135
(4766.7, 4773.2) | 6.345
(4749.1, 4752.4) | 8.111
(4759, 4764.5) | 7.152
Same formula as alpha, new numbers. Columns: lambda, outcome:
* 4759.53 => 7.152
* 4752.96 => 7.888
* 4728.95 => 7.891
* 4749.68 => 8.111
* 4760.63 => 6.984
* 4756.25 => 7.578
